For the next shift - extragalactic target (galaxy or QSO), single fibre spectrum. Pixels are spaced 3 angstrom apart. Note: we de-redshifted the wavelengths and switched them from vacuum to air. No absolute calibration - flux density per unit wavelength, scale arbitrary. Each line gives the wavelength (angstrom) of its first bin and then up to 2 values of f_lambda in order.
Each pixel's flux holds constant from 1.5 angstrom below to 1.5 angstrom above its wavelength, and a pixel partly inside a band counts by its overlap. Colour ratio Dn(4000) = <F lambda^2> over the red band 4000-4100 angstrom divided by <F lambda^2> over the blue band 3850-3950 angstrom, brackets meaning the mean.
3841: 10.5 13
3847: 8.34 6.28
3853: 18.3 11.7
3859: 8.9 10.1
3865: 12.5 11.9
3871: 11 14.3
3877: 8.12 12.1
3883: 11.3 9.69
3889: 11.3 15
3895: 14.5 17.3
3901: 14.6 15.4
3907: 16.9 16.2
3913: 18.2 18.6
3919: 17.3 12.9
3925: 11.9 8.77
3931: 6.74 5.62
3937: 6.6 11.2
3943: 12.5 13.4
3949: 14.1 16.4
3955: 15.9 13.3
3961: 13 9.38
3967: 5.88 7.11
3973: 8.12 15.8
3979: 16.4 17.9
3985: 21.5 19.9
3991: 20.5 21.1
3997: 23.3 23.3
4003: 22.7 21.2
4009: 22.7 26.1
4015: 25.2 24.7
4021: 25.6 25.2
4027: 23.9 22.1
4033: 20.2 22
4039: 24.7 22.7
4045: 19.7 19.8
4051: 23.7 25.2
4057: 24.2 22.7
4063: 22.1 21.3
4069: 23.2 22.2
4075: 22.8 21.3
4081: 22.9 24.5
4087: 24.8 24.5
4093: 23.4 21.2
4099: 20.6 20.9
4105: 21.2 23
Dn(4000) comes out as 1.97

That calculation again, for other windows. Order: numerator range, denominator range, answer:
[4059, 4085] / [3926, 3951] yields 2.40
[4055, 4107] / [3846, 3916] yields 1.93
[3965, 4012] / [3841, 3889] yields 1.72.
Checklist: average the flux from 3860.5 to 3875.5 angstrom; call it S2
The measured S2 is 12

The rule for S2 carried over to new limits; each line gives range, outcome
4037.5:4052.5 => 22.1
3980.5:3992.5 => 19.9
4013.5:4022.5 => 25.2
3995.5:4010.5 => 22.6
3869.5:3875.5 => 12.7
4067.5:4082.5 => 22.5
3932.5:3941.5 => 7.81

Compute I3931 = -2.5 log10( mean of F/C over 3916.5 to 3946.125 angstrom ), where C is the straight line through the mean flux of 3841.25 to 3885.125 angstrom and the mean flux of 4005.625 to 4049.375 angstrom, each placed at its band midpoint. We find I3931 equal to 0.43 mag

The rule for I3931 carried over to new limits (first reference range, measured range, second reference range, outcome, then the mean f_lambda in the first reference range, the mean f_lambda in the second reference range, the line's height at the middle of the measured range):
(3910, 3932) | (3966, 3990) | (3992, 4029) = 0.378 mag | 13.8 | 23.7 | 20.1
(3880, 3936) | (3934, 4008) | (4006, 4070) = 0.201 mag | 13.4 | 23.1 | 18.1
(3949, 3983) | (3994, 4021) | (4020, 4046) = -0.237 mag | 12.6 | 22.9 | 19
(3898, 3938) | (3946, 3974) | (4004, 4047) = 0.409 mag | 13.3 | 23.2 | 17.2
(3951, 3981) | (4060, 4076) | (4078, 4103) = -0.074 mag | 12.2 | 22.8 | 20.9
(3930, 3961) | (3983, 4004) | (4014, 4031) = -0.103 mag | 11.7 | 24.5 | 19.7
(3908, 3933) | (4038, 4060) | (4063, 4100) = -0.094 mag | 13.7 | 22.7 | 20.9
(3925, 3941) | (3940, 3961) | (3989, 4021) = -0.195 mag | 8.06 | 23.1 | 11.7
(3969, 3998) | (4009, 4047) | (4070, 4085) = -0.185 mag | 17.2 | 22.7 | 19.8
